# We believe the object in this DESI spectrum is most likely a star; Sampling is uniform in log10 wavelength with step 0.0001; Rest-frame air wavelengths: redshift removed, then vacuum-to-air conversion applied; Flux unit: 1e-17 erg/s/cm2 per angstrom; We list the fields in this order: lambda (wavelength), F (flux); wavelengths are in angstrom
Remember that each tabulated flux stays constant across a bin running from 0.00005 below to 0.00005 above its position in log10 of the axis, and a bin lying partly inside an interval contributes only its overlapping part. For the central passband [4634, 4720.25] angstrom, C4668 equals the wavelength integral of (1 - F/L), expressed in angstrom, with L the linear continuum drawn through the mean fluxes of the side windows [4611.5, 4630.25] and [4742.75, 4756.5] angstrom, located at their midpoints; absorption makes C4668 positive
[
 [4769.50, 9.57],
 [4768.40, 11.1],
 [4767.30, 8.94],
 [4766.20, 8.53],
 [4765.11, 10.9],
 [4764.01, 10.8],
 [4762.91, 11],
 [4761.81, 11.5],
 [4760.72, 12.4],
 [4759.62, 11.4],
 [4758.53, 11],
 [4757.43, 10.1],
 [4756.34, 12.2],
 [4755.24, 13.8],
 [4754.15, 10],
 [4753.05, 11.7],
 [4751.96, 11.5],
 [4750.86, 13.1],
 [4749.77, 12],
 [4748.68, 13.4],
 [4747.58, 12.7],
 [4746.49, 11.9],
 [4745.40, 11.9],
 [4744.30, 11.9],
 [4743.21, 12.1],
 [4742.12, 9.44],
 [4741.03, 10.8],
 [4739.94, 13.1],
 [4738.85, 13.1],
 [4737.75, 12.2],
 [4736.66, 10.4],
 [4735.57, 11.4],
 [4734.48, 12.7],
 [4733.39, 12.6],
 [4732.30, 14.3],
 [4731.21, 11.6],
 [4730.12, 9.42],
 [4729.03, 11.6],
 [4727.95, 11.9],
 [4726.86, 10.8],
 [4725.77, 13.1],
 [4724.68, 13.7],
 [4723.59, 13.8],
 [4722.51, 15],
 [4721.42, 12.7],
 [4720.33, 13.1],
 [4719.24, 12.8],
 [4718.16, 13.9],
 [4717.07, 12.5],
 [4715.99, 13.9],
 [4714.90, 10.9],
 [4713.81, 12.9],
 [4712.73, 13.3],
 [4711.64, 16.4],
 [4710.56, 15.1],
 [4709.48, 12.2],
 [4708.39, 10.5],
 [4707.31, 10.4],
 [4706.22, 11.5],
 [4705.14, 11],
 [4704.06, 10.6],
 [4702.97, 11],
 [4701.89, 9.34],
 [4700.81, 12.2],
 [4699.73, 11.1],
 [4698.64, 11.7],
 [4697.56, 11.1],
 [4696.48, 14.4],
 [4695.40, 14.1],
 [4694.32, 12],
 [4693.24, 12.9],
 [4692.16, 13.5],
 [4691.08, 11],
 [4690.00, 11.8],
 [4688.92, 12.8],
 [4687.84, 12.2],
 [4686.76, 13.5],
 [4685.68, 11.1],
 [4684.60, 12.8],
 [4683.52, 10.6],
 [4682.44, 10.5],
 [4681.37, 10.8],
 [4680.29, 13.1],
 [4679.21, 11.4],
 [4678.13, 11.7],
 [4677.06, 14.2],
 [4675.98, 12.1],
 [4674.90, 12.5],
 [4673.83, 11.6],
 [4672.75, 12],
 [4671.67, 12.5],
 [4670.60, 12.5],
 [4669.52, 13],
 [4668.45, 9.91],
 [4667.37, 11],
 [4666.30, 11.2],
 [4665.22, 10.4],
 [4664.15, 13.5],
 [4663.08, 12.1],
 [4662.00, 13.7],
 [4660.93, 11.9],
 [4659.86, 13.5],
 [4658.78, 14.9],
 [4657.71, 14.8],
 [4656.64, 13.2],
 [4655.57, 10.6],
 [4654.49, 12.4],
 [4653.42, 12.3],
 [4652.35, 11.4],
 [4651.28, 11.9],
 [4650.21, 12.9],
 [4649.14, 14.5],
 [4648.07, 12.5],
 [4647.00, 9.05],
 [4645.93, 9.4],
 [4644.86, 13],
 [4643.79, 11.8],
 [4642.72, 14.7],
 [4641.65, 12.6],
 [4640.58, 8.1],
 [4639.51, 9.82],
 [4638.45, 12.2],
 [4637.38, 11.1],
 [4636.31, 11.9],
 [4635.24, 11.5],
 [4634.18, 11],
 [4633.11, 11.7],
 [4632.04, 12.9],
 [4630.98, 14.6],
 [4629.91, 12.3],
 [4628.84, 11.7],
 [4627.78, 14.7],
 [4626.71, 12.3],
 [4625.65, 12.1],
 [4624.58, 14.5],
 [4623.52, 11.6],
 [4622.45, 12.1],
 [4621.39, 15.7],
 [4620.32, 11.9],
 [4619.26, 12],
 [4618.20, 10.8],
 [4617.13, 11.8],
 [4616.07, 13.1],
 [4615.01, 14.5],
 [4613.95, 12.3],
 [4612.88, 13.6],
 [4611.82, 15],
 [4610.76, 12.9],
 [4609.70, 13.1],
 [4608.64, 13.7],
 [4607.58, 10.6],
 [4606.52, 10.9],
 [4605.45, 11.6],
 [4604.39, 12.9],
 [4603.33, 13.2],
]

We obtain 2.9 angstrom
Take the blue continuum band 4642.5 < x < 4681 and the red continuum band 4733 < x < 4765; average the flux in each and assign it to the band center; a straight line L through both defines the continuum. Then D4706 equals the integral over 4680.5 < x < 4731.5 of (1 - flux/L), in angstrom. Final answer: -0.93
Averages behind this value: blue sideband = 12.3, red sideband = 11.8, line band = 12.2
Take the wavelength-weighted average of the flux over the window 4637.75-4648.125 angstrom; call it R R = 11.3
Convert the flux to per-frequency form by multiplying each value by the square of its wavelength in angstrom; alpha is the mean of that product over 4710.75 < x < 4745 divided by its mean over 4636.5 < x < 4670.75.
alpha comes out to 1.1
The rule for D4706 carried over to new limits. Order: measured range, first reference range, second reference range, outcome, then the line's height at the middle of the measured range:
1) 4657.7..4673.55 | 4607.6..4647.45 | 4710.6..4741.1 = 0.1 angstrom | 12.5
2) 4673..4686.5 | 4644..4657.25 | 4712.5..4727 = 0.6 angstrom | 12.4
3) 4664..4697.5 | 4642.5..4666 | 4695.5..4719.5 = 0.6 angstrom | 12.3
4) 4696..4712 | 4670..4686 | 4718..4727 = 1.1 angstrom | 12.7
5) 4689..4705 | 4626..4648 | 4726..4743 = -0.2 angstrom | 11.8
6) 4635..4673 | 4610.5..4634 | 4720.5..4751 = 1.9 angstrom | 12.7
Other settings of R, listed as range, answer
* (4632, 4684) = 12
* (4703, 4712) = 12.1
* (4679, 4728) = 12.3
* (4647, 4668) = 12.5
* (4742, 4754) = 12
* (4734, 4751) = 12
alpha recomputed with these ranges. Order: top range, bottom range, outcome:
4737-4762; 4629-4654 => 1.05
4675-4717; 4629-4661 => 1.02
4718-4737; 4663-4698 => 1.05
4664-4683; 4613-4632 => 0.94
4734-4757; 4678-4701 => 1.01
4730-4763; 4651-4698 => 1.00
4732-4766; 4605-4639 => 0.99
